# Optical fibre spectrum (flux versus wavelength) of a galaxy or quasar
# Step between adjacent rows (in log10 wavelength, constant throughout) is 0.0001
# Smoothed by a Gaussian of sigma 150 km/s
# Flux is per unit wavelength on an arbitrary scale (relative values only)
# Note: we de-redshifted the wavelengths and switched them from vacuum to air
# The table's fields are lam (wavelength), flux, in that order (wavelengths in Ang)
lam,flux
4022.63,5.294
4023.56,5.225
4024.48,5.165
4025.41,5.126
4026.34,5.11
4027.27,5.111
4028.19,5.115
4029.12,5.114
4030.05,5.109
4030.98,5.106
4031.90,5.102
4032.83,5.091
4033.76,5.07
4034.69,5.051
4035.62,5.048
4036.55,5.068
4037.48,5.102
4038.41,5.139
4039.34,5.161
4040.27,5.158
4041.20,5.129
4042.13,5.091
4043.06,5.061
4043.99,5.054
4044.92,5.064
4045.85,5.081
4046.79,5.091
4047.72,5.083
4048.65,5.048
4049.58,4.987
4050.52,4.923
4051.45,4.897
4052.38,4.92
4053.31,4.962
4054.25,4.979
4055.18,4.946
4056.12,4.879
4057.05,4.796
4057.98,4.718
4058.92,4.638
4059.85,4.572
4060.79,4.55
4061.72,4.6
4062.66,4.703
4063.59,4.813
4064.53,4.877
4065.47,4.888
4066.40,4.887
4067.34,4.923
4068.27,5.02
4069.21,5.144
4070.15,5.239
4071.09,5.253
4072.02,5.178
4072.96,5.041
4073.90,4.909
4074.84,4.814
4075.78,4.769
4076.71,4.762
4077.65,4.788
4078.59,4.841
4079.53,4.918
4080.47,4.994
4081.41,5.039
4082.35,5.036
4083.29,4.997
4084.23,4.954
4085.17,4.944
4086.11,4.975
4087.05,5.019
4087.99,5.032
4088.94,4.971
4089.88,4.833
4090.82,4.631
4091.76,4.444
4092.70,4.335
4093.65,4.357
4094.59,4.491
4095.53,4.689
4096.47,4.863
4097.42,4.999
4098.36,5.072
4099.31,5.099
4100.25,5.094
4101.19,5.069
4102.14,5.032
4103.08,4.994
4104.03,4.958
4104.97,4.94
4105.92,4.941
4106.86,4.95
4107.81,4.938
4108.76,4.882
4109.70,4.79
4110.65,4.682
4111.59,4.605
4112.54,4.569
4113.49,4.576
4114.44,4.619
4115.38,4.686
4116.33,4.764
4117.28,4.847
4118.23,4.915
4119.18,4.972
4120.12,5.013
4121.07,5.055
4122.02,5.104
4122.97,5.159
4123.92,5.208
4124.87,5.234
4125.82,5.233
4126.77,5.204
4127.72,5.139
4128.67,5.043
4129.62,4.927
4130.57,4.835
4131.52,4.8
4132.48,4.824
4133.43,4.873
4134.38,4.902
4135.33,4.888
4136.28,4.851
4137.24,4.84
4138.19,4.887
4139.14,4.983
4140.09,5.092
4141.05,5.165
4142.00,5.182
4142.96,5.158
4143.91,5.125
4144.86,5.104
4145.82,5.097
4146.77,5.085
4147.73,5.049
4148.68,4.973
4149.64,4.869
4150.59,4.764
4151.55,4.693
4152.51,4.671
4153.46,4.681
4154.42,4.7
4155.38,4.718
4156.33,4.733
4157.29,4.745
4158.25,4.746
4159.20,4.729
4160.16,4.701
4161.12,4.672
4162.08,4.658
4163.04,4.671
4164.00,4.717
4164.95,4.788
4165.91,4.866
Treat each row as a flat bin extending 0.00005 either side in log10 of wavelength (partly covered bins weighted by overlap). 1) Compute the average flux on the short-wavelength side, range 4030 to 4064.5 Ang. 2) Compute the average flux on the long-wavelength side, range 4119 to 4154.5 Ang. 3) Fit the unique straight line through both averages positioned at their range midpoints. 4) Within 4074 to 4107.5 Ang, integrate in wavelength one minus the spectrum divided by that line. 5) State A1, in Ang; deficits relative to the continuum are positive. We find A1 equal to 0.7 Ang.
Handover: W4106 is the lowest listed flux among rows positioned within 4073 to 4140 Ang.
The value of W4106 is 4.335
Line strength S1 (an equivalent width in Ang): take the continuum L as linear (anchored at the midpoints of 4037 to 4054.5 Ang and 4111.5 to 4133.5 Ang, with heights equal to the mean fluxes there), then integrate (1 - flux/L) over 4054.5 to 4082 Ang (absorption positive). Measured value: 0.7 Ang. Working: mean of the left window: 5.05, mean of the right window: 4.93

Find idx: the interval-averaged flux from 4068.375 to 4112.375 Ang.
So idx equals 4.9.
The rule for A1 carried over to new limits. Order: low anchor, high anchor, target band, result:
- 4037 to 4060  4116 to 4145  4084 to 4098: 0.6 Ang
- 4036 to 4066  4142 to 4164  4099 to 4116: 0.1 Ang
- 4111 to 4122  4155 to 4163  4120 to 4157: -1.7 Ang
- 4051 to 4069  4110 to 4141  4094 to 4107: -0.1 Ang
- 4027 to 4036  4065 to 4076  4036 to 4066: 0.7 Ang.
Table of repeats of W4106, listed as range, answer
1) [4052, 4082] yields 4.55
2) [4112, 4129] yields 4.569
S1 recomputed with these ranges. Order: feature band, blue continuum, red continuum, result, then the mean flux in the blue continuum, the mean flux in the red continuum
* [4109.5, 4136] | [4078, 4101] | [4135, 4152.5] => 0.1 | 4.86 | 4.98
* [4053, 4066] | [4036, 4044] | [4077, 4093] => 0.6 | 5.11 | 4.87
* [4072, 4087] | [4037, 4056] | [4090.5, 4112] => -0.1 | 5.04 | 4.82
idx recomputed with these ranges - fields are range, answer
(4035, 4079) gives 4.95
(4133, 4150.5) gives 5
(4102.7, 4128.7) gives 4.93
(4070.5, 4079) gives 4.94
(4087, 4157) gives 4.9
